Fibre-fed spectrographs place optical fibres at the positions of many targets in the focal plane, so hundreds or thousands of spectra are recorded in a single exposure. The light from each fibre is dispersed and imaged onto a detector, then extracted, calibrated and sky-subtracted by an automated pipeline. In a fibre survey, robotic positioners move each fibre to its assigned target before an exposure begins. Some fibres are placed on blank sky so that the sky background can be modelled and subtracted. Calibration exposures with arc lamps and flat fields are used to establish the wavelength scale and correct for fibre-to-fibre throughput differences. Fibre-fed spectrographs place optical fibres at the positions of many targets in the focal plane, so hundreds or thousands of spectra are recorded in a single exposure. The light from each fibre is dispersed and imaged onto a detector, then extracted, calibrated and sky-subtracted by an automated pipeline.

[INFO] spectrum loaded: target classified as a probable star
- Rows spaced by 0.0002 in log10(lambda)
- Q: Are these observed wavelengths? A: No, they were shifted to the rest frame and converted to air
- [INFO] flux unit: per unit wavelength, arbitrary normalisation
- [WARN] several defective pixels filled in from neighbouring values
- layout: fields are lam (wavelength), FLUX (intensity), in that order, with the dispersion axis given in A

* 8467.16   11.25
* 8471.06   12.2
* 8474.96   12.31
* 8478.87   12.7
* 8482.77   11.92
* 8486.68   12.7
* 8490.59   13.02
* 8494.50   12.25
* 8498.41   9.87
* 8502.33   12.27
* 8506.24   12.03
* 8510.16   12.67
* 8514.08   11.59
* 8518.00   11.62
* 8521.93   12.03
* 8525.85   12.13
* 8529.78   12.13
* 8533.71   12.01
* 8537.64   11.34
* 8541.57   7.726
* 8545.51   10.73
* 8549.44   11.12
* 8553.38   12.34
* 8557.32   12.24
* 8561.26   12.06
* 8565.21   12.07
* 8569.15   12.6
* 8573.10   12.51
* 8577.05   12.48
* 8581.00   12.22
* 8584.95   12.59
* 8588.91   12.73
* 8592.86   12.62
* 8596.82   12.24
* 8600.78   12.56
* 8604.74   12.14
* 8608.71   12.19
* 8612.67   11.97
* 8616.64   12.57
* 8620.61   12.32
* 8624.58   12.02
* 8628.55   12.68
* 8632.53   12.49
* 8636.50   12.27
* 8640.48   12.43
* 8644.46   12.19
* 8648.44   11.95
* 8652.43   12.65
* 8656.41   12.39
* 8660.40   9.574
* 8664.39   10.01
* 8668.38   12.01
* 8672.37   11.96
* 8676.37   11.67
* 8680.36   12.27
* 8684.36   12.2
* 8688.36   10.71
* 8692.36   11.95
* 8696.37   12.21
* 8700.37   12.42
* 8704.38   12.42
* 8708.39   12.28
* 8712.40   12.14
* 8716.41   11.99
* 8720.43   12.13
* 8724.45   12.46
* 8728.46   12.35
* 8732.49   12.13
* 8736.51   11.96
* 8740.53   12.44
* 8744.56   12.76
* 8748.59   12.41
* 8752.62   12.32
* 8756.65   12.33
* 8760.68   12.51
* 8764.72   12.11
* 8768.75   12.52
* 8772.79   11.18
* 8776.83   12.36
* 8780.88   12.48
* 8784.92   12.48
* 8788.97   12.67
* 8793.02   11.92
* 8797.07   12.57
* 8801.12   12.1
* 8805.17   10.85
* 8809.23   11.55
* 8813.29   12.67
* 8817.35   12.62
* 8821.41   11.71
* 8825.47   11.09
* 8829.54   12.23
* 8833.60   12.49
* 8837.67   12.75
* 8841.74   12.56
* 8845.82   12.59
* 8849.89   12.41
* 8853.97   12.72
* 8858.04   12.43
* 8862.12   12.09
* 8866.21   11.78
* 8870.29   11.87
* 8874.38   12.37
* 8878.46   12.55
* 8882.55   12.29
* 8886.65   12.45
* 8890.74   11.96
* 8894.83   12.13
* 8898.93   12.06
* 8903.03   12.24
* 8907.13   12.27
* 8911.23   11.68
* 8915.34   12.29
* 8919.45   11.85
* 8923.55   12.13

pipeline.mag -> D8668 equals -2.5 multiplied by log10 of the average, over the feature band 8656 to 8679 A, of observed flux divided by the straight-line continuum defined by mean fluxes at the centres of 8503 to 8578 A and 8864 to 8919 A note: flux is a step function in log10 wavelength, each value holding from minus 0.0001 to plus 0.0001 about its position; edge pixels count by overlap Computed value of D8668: 0.06 mag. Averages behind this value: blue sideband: 11.8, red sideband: 12.1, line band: 11.2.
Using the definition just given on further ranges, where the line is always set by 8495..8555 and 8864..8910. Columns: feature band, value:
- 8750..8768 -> -0.04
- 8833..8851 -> -0.04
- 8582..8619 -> -0.07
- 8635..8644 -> -0.06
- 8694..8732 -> -0.04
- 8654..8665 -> 0.09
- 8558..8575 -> -0.07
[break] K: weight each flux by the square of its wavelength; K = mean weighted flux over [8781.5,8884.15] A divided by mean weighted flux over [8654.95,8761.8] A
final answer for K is 1.05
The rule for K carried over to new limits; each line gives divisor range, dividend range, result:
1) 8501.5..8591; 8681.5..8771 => 1.07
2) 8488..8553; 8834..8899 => 1.15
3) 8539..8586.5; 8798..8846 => 1.10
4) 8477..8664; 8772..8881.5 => 1.08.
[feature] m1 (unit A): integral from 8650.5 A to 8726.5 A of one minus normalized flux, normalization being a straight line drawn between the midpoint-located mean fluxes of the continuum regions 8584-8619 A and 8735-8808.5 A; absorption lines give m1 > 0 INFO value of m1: 2.7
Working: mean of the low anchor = 12.4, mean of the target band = 11.9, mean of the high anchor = 12.2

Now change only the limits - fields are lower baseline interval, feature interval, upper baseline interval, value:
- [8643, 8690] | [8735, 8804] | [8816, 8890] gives -1.7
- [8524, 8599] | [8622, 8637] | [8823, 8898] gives -0.5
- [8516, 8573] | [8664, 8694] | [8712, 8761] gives 1.0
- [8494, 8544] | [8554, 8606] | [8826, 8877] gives -3.4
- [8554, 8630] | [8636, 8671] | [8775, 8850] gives 1.8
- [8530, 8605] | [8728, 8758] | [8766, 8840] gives -0.7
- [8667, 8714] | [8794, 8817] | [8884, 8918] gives 0.2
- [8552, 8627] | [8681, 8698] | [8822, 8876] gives 0.7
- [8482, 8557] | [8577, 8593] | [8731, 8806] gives -1.0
